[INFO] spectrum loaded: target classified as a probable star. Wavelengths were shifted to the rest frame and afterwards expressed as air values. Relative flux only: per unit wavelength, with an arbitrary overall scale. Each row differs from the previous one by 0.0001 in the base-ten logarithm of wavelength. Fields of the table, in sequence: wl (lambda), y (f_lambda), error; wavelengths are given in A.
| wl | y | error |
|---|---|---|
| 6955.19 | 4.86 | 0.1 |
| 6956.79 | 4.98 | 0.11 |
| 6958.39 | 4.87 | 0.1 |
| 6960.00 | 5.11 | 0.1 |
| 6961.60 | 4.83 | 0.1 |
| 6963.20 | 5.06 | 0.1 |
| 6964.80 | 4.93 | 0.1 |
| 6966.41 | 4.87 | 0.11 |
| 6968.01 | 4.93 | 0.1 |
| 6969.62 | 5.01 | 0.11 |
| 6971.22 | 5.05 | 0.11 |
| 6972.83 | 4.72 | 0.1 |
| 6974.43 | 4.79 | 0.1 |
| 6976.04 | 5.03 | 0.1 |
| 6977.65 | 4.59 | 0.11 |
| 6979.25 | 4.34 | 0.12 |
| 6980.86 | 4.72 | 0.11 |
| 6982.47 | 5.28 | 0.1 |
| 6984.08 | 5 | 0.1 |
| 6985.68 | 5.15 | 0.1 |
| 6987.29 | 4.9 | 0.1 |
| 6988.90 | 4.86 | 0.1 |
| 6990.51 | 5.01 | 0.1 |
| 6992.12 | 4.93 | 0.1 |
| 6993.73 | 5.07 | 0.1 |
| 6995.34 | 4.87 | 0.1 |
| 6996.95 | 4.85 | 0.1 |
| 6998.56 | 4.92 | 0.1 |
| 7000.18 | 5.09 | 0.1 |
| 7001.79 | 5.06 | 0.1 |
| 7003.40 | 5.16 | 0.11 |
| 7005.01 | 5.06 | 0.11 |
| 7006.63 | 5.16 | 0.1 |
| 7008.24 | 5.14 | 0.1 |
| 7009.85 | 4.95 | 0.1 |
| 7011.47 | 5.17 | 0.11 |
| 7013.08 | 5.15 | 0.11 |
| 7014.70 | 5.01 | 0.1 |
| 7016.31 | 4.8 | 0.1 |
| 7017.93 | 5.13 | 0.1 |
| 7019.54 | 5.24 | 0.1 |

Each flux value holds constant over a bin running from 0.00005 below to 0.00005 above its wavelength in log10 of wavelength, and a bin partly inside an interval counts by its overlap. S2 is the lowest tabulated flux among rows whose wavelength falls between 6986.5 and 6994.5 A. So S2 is 4.86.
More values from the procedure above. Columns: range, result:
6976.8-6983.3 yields 4.34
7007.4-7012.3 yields 4.95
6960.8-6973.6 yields 4.72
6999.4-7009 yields 5.06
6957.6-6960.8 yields 4.87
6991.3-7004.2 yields 4.85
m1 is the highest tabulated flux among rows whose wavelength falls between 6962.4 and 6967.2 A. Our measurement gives 5.06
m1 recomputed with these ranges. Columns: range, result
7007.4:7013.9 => 5.17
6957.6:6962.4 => 5.11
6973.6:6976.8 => 5.03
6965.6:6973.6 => 5.05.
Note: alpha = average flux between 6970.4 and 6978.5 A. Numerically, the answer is 4.84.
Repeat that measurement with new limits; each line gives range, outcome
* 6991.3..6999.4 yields 4.93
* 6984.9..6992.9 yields 4.97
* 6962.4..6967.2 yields 4.95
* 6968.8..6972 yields 5.03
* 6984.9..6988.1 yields 5.02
